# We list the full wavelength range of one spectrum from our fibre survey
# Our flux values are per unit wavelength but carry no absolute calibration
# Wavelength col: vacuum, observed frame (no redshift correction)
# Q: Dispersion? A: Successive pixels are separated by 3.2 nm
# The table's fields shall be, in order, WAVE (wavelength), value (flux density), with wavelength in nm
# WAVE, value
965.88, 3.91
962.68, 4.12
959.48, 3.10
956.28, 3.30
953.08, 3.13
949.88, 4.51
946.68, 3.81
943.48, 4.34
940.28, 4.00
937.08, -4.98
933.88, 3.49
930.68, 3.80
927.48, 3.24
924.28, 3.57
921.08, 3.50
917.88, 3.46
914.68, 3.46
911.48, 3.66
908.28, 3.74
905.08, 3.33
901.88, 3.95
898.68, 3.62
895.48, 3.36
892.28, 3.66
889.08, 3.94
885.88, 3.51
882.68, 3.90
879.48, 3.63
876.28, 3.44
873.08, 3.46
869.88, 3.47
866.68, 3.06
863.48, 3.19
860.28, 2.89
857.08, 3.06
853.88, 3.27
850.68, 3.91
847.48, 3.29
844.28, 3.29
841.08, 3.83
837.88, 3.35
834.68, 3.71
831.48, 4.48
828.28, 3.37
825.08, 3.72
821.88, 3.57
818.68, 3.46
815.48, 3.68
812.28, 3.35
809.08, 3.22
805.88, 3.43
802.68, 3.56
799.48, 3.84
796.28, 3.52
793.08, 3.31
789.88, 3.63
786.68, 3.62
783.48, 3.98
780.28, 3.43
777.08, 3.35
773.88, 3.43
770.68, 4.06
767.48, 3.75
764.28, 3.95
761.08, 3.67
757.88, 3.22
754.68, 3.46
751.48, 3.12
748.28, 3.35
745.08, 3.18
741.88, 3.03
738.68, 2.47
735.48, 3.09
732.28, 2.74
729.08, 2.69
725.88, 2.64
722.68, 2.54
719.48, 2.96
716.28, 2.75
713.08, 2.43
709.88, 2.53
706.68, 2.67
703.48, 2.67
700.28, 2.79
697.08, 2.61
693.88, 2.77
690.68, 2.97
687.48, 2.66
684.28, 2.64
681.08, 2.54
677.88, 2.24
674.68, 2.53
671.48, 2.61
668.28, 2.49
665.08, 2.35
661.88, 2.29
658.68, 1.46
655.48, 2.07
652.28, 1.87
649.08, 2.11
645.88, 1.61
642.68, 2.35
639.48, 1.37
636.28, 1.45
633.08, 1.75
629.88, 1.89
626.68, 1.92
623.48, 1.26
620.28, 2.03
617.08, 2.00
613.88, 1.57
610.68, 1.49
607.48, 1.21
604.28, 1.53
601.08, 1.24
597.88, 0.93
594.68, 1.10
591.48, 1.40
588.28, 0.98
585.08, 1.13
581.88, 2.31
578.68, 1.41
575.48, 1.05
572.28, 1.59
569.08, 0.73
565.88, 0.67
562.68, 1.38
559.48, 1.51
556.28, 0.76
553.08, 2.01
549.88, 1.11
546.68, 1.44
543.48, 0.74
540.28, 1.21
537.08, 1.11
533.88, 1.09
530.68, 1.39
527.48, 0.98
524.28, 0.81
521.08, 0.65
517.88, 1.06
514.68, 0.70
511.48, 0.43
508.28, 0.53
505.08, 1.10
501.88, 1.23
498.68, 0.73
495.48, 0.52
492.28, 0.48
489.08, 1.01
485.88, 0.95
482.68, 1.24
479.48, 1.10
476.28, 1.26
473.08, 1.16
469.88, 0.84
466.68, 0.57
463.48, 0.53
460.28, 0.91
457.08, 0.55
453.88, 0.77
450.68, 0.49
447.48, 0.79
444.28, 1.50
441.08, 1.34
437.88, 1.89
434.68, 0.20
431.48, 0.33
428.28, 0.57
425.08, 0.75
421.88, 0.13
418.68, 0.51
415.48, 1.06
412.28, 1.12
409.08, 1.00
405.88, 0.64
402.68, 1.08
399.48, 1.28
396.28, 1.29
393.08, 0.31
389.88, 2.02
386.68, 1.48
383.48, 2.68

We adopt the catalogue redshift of 0.659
